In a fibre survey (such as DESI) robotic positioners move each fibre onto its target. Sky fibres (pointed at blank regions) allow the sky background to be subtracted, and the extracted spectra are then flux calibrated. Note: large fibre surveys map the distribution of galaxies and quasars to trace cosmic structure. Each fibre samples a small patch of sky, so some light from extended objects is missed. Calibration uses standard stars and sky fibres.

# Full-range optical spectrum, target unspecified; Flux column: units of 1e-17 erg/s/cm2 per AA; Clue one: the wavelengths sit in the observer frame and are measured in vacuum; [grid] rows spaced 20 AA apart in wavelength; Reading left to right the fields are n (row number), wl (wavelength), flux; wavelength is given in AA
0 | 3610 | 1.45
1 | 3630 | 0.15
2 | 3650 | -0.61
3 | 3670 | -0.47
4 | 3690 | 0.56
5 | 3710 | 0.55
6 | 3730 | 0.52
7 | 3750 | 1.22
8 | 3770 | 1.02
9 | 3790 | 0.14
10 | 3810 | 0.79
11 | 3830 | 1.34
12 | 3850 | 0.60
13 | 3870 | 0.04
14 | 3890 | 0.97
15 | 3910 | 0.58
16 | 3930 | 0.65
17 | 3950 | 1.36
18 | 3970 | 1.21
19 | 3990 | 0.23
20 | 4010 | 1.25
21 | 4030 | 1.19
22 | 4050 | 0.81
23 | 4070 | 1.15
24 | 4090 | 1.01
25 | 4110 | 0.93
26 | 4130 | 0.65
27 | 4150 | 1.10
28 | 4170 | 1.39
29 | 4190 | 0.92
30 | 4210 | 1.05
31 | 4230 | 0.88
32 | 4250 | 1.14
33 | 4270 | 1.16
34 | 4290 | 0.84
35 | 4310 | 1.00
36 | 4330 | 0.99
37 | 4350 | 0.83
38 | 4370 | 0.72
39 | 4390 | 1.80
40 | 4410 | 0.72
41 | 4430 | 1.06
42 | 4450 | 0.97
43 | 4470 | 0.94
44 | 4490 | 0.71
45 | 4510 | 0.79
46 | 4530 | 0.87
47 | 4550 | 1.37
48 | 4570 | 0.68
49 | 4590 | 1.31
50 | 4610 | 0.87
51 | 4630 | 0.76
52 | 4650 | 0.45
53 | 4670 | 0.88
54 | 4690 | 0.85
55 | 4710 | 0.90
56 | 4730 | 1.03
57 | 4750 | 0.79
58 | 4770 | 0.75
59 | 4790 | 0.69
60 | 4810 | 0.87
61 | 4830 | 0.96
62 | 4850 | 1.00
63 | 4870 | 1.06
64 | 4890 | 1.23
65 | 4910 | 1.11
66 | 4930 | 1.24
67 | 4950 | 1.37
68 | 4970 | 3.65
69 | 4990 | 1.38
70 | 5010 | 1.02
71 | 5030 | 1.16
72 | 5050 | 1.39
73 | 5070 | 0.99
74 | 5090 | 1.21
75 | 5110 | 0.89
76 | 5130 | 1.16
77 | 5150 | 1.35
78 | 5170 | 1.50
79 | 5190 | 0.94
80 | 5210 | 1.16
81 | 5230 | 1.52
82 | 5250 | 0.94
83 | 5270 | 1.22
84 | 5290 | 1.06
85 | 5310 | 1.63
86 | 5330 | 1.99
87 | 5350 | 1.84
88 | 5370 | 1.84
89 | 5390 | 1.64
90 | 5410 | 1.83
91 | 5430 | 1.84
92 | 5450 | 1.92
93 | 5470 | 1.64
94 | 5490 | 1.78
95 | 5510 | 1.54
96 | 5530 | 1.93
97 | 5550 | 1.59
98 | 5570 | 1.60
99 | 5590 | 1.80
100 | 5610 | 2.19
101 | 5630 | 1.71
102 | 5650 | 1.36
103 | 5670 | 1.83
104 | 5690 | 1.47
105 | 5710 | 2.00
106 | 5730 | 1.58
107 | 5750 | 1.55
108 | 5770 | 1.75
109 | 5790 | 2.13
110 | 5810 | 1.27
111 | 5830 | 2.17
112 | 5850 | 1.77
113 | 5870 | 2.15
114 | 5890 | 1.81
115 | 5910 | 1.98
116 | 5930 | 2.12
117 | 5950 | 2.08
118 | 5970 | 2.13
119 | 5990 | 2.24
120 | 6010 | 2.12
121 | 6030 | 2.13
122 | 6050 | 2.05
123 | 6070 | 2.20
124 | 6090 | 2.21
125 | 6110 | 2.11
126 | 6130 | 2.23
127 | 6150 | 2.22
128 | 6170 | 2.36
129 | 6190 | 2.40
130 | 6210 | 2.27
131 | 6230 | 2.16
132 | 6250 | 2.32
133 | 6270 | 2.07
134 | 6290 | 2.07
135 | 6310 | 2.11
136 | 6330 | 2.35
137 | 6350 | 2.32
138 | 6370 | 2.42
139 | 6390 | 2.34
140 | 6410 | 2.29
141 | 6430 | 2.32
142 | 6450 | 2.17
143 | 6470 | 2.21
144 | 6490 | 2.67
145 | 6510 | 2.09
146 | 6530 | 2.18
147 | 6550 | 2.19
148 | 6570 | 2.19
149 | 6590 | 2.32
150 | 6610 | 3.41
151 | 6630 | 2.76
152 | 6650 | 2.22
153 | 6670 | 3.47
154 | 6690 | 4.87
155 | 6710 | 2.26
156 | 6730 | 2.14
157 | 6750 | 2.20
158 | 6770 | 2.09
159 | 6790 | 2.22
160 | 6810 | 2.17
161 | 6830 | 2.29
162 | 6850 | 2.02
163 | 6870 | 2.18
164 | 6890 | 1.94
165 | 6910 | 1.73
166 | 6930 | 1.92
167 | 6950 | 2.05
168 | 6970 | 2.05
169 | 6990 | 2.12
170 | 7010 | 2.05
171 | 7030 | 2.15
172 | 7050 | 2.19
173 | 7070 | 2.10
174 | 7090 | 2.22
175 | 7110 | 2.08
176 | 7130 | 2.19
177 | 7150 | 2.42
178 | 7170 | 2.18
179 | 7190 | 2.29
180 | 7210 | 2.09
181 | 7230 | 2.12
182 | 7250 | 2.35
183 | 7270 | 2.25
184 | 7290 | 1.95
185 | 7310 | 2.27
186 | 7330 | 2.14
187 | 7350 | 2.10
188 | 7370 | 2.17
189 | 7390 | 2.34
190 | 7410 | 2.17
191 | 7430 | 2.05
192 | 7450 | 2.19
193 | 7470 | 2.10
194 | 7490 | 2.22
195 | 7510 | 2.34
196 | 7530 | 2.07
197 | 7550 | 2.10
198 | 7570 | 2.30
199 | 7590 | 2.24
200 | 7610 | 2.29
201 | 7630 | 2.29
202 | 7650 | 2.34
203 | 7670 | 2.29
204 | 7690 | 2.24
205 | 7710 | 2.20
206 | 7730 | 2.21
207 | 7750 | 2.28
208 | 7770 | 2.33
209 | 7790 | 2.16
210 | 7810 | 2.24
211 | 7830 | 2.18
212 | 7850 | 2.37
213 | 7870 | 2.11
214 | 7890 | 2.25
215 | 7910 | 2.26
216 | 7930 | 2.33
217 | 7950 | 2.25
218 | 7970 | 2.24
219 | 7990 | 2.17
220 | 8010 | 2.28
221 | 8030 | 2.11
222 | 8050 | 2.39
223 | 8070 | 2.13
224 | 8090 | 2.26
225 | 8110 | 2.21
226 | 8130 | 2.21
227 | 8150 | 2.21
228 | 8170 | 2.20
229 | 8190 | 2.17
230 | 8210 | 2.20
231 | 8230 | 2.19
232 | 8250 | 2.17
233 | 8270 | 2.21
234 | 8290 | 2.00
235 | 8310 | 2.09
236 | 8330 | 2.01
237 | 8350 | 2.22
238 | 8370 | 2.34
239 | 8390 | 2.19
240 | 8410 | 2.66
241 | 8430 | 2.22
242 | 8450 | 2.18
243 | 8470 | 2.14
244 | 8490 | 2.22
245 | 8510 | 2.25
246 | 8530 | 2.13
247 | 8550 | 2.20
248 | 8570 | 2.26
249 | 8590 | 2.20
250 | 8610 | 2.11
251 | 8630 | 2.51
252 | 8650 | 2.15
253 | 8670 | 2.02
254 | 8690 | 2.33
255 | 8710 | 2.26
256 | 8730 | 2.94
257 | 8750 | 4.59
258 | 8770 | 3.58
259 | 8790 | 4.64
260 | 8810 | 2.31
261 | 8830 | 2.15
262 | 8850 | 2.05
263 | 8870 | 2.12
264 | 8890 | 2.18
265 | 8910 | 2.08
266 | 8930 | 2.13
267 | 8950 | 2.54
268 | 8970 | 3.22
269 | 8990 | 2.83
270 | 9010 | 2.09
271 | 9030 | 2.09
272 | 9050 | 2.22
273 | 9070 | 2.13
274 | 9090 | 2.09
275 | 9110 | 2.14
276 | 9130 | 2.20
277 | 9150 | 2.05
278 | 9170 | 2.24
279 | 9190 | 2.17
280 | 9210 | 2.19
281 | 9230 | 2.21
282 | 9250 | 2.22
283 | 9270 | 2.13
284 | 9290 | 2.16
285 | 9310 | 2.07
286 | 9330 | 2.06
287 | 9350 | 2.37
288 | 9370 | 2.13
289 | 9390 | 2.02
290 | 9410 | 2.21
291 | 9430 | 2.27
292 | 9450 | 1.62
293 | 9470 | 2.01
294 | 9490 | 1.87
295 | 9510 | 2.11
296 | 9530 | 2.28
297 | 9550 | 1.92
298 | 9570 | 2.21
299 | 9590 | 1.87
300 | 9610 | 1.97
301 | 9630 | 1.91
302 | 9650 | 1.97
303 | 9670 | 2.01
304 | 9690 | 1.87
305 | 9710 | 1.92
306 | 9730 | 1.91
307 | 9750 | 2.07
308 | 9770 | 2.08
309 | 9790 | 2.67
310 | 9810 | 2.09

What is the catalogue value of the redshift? 0.33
